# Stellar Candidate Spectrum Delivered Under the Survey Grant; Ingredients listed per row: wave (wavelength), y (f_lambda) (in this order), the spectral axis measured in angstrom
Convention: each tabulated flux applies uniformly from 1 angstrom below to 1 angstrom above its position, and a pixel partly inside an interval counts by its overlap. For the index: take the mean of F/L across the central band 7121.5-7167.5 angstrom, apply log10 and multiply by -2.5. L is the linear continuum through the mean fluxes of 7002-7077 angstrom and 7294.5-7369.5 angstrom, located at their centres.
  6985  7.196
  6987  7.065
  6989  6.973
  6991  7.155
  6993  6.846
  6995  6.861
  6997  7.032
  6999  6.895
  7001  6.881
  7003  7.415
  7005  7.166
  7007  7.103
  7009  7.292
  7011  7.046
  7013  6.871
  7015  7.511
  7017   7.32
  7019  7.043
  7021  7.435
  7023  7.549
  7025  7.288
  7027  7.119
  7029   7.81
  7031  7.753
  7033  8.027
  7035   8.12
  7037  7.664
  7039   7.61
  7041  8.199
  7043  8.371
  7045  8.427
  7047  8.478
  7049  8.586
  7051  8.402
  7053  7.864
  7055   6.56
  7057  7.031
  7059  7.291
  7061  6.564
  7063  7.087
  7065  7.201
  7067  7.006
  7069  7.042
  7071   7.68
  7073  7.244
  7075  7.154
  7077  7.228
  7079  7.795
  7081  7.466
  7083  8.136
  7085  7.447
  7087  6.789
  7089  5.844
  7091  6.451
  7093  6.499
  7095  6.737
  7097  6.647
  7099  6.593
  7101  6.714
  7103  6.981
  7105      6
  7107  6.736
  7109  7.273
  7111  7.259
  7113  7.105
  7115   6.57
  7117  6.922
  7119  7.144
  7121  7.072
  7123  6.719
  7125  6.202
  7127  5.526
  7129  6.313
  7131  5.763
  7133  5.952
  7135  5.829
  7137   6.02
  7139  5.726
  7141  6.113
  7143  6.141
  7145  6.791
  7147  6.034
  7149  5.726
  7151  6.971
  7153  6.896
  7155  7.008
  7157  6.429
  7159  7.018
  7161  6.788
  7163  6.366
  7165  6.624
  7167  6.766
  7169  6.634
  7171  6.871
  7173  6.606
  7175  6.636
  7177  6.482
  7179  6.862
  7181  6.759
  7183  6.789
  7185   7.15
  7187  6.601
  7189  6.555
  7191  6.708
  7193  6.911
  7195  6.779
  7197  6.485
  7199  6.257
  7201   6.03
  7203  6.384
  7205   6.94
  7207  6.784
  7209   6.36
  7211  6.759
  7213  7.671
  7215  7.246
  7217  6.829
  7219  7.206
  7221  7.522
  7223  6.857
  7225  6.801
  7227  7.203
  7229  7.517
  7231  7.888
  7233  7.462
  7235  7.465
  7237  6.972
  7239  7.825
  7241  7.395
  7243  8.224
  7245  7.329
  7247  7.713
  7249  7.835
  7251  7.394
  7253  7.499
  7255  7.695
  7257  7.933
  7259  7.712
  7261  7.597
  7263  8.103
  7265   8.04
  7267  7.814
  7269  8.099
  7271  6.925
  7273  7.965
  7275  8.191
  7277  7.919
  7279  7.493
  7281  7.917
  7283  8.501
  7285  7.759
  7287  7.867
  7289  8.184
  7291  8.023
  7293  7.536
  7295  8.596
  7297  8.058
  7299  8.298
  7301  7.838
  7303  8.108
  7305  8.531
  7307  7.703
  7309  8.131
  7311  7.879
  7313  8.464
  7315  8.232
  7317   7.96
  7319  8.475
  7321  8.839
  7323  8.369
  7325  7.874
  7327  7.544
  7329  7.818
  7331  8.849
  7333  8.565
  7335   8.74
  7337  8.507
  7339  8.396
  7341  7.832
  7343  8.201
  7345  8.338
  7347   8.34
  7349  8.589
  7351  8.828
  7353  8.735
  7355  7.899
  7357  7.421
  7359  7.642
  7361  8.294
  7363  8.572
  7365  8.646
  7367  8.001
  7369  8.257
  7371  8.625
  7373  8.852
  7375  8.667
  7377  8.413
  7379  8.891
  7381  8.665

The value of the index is 0.220 mag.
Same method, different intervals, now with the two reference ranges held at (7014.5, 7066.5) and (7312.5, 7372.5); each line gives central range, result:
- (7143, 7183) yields 0.189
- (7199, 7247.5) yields 0.125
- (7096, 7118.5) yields 0.144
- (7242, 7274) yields 0.050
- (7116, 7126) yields 0.147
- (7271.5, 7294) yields 0.033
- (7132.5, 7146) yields 0.275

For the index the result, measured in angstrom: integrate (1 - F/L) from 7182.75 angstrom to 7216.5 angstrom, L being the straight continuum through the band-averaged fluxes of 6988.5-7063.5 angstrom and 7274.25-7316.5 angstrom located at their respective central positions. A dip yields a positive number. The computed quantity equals 4.8 angstrom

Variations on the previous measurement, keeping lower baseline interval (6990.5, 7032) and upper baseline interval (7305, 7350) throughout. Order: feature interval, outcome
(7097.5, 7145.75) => 7.0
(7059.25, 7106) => 3.0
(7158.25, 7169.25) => 1.5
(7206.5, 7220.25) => 1.5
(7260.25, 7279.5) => 0.6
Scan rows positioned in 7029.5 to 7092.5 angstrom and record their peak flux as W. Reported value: 8.586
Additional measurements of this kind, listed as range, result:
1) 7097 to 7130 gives 7.273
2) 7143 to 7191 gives 7.15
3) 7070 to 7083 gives 8.136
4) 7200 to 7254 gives 8.224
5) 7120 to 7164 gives 7.072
